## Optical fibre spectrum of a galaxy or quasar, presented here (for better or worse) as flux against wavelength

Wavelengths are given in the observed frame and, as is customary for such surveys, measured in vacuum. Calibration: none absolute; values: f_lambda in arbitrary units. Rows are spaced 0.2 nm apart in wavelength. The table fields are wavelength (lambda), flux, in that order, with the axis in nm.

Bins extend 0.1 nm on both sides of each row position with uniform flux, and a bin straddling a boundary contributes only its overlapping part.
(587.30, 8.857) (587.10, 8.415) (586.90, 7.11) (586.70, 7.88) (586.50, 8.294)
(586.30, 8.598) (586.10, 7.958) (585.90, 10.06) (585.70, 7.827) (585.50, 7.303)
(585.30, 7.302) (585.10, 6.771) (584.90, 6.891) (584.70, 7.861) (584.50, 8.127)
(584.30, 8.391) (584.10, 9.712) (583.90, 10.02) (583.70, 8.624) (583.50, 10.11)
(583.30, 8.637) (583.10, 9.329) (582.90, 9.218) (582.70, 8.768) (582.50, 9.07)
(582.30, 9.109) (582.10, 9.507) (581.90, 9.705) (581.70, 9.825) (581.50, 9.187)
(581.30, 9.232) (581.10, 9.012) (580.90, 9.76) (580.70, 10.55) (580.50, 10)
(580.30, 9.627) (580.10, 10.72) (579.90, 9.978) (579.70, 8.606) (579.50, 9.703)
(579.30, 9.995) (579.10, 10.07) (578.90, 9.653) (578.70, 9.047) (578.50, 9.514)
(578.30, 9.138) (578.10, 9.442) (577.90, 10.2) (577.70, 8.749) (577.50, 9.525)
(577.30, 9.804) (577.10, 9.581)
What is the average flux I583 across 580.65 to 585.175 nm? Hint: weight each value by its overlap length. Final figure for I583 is 9.01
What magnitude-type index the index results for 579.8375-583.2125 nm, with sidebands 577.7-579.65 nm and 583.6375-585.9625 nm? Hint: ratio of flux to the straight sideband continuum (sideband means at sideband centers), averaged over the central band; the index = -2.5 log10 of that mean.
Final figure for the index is -0.073 mag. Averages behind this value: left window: 9.57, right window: 8.21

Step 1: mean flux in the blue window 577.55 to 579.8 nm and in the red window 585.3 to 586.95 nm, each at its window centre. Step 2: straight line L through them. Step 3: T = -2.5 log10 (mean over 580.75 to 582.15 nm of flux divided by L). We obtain -0.06 mag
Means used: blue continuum 9.47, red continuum 8.11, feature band 9.5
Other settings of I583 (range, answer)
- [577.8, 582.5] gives 9.62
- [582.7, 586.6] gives 8.48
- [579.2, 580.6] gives 9.8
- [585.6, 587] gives 8.25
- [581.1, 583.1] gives 9.28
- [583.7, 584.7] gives 8.9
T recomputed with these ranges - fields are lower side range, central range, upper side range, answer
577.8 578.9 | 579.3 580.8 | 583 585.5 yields -0.08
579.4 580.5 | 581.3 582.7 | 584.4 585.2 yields -0.07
